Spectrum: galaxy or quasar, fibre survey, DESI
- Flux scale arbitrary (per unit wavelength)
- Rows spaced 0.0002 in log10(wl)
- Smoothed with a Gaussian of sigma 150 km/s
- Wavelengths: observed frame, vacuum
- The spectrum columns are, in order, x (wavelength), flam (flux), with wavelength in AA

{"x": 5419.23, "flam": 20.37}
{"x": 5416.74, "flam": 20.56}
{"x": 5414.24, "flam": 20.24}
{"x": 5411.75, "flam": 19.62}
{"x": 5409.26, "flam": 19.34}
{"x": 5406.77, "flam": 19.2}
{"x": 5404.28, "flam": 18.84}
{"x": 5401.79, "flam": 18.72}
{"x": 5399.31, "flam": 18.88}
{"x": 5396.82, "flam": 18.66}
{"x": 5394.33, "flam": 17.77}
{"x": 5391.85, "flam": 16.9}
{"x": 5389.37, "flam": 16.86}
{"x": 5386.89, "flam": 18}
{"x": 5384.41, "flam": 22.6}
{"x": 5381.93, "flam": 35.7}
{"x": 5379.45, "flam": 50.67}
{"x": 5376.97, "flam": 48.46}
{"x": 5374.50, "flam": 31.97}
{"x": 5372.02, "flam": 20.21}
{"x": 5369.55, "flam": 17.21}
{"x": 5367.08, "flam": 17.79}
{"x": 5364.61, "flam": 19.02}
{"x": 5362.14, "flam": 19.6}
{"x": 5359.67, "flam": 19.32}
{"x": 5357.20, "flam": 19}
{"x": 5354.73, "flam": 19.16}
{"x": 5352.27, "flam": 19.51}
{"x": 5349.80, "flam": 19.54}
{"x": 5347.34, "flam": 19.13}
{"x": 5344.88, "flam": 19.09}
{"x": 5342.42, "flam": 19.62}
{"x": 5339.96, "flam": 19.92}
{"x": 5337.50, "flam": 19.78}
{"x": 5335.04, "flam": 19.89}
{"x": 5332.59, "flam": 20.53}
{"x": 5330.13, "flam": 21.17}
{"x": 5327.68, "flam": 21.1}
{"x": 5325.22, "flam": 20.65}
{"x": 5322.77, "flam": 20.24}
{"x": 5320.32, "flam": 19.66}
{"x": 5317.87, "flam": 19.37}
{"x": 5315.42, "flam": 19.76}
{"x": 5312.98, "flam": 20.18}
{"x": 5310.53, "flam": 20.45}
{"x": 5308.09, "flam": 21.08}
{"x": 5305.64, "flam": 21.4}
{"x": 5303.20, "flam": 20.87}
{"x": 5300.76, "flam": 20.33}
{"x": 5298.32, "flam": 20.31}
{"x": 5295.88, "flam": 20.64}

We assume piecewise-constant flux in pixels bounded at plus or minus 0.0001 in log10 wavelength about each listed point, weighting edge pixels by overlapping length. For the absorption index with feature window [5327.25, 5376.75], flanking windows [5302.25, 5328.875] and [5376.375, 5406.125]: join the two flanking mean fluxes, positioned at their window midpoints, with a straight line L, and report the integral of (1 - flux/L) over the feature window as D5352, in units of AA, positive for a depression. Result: 3.8 AA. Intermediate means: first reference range 20.4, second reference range 24.5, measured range 20.7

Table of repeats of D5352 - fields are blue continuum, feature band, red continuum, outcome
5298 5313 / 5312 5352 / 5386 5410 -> 0.12 AA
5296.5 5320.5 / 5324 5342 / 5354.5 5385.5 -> 1.89 AA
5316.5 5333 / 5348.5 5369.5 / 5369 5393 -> 5.09 AA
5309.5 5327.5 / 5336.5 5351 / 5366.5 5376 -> 1.28 AA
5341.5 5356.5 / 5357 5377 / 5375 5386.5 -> 5.01 AA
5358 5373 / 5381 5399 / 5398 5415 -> -1.41 AA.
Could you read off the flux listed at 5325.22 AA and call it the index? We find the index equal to 20.65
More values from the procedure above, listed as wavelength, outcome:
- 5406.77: 19.2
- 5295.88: 20.64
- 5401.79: 18.72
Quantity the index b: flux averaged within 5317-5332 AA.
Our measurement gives 20.4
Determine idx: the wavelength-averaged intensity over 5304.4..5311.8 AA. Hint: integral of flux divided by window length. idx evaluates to 21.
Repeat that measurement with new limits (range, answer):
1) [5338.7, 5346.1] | 19.5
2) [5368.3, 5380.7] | 33.7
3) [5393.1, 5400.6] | 18.4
